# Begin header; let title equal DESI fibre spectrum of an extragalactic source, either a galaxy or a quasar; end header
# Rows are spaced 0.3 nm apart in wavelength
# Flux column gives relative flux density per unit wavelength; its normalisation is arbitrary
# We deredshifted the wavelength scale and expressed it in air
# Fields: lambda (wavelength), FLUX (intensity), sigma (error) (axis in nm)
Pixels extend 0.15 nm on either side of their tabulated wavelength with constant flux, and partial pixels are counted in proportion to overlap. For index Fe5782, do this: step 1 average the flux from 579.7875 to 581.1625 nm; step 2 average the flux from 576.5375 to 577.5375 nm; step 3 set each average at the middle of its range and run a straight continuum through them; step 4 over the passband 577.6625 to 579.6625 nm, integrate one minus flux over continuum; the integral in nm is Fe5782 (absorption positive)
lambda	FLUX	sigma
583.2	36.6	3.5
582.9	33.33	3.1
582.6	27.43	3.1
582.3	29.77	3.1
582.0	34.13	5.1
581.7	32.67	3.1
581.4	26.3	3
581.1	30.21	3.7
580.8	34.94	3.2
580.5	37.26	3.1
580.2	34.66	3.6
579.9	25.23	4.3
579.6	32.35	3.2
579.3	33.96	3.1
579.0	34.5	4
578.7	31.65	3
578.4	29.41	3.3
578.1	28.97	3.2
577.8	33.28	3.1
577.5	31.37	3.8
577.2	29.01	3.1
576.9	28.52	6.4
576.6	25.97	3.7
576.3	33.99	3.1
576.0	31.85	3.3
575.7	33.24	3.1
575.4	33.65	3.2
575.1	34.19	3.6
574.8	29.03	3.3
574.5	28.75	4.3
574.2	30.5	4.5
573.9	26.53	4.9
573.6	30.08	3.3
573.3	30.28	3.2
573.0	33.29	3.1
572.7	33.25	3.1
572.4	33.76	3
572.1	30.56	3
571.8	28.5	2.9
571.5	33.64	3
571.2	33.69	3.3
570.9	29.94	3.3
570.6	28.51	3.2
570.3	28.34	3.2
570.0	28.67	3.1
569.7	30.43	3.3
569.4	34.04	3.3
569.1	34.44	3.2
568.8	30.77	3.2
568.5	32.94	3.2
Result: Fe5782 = -0.09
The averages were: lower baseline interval 28.7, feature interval 32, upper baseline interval 32.8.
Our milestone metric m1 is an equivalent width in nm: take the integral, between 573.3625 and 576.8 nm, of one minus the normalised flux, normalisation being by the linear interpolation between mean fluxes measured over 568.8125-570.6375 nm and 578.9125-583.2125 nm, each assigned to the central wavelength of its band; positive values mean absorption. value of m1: 0.08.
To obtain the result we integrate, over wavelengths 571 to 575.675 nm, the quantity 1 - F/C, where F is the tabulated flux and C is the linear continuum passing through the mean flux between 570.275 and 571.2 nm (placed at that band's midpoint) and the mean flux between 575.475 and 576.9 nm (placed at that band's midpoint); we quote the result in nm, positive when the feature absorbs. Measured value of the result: -0.15 nm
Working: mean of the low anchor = 29.8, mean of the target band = 31.4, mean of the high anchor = 31.1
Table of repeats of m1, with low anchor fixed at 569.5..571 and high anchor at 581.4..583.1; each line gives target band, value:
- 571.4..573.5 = -0.15 nm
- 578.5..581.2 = -0.17 nm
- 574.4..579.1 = -0.12 nm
